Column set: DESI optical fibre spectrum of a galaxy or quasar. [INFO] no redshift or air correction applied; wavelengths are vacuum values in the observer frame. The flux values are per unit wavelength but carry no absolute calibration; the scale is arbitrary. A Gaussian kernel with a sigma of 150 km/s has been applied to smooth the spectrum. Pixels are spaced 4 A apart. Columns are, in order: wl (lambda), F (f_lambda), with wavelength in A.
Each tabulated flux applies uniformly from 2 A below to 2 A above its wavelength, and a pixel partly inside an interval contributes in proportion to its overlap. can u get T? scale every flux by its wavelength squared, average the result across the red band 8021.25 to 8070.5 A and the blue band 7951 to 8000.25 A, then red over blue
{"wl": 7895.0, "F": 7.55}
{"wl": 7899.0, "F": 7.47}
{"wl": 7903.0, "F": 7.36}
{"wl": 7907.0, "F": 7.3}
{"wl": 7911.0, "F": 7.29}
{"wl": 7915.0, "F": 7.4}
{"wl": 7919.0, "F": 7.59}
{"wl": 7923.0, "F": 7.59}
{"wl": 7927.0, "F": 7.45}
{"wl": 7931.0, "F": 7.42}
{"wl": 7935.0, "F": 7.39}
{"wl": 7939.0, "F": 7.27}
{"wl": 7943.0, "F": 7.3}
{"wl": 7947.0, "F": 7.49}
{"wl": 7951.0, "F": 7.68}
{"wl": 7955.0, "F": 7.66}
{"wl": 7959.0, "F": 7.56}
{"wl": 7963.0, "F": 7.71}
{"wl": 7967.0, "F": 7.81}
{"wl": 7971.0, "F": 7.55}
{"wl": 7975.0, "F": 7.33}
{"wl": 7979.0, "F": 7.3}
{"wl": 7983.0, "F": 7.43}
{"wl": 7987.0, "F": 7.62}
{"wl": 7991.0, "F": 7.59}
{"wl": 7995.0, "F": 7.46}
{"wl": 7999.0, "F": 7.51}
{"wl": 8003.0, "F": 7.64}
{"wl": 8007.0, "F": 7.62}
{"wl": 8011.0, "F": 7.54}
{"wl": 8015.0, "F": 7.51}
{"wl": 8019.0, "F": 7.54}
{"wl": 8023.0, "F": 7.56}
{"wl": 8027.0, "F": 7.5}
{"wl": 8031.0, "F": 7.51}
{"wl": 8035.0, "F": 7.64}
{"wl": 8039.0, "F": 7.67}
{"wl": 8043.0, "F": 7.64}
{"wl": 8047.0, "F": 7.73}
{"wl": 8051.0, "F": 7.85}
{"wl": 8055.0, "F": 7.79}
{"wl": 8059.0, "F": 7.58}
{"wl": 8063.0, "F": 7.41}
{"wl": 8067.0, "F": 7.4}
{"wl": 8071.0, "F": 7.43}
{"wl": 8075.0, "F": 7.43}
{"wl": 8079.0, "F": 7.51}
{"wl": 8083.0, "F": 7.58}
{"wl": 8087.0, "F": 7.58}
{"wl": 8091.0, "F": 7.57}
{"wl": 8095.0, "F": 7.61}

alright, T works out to 1.02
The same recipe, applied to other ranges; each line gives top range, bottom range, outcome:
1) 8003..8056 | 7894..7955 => 1.05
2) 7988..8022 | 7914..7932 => 1.03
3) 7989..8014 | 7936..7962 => 1.02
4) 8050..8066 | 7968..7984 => 1.05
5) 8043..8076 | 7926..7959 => 1.05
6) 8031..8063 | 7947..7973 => 1.02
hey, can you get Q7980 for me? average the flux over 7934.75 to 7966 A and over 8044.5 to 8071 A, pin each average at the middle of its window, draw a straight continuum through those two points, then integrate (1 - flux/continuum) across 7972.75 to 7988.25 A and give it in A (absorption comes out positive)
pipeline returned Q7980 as 0.3 A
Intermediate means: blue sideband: 7.52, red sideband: 7.61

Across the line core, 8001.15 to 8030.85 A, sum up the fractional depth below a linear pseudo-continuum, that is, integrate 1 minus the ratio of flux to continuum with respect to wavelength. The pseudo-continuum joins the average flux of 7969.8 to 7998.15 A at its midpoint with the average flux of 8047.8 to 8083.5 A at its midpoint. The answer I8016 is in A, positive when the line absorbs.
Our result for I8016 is -0.21 A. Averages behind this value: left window 7.47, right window 7.56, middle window 7.56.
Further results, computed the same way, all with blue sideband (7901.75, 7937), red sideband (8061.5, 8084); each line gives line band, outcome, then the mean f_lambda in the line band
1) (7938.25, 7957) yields -0.17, 7.49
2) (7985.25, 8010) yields -0.44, 7.57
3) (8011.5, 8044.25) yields -0.54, 7.57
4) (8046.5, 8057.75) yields -0.50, 7.78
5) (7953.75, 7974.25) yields -0.57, 7.64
